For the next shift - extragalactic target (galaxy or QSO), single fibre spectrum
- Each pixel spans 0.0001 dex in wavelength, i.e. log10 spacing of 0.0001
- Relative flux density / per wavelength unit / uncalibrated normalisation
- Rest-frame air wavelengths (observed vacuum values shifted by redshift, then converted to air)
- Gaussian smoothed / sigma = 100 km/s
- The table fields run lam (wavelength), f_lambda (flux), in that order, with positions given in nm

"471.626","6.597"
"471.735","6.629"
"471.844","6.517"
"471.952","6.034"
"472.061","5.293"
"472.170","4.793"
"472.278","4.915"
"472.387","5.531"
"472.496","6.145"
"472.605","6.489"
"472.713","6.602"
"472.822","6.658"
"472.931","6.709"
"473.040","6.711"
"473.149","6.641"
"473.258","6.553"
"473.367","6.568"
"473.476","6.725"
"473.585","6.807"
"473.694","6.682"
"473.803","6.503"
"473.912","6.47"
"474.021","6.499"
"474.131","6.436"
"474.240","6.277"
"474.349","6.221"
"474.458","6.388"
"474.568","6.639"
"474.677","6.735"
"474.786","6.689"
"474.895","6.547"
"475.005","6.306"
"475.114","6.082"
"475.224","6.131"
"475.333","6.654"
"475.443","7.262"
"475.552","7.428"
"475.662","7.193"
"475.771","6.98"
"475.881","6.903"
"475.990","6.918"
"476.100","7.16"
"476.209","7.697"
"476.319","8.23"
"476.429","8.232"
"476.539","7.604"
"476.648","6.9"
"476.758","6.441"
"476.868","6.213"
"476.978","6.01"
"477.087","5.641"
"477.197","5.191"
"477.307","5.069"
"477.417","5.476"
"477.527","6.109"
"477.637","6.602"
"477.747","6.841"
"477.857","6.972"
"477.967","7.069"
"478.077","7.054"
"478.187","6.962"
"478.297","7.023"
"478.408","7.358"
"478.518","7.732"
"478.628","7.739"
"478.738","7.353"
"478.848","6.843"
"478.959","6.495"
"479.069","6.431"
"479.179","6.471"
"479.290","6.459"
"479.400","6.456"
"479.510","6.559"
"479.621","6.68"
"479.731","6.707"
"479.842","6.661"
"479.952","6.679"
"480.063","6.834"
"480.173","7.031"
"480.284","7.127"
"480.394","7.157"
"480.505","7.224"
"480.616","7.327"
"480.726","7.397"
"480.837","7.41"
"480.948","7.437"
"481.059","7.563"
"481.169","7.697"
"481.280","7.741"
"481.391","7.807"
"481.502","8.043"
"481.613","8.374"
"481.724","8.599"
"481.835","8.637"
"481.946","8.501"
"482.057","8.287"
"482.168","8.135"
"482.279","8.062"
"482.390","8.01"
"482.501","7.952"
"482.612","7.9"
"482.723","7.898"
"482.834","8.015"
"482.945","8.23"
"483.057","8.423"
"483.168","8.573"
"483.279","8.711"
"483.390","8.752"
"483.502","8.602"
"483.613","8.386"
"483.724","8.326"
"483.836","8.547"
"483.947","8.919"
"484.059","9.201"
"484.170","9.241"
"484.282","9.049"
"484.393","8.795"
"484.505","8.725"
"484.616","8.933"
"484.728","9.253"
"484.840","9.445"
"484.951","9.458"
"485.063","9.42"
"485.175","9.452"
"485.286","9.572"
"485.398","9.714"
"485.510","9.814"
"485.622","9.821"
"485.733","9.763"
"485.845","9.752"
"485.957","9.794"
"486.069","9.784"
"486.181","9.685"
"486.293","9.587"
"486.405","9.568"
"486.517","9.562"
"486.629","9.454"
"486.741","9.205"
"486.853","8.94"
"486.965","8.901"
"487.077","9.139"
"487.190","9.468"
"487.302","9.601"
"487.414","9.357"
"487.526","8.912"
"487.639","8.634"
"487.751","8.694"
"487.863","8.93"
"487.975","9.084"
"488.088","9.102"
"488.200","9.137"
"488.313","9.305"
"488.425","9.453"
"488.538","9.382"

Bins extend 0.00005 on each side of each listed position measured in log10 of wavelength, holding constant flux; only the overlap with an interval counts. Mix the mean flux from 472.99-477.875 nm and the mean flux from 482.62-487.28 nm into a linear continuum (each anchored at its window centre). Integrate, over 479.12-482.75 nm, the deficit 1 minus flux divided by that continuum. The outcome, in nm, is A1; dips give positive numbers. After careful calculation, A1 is 0.27 nm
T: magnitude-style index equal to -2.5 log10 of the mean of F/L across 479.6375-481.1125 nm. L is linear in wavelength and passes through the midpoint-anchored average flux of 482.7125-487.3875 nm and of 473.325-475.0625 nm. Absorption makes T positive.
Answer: 0.131 mag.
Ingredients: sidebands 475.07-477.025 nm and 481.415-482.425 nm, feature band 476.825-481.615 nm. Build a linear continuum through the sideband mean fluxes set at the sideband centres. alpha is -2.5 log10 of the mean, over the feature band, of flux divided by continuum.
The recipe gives 0.12 mag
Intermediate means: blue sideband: 7.01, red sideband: 8.28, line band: 6.87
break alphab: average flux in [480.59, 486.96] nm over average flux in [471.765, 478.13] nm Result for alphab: 1.34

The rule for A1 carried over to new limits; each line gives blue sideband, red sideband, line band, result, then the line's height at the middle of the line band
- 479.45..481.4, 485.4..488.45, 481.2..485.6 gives -0.27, 8.16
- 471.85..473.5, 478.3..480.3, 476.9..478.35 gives 0.08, 6.69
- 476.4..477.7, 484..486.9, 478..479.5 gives -0.01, 6.9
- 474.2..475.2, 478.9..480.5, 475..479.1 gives -0.15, 6.56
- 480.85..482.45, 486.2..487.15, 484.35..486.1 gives -0.10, 8.94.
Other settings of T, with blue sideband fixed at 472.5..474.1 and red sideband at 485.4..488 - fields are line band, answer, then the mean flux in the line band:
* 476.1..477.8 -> 0.12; 6.57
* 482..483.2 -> 0.05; 8.13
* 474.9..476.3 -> 0.03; 6.91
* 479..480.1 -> 0.20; 6.59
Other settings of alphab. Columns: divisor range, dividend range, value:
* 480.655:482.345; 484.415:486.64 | 1.19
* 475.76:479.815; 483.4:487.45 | 1.37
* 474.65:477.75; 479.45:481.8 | 1.10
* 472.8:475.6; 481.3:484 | 1.26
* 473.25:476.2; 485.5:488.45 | 1.40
